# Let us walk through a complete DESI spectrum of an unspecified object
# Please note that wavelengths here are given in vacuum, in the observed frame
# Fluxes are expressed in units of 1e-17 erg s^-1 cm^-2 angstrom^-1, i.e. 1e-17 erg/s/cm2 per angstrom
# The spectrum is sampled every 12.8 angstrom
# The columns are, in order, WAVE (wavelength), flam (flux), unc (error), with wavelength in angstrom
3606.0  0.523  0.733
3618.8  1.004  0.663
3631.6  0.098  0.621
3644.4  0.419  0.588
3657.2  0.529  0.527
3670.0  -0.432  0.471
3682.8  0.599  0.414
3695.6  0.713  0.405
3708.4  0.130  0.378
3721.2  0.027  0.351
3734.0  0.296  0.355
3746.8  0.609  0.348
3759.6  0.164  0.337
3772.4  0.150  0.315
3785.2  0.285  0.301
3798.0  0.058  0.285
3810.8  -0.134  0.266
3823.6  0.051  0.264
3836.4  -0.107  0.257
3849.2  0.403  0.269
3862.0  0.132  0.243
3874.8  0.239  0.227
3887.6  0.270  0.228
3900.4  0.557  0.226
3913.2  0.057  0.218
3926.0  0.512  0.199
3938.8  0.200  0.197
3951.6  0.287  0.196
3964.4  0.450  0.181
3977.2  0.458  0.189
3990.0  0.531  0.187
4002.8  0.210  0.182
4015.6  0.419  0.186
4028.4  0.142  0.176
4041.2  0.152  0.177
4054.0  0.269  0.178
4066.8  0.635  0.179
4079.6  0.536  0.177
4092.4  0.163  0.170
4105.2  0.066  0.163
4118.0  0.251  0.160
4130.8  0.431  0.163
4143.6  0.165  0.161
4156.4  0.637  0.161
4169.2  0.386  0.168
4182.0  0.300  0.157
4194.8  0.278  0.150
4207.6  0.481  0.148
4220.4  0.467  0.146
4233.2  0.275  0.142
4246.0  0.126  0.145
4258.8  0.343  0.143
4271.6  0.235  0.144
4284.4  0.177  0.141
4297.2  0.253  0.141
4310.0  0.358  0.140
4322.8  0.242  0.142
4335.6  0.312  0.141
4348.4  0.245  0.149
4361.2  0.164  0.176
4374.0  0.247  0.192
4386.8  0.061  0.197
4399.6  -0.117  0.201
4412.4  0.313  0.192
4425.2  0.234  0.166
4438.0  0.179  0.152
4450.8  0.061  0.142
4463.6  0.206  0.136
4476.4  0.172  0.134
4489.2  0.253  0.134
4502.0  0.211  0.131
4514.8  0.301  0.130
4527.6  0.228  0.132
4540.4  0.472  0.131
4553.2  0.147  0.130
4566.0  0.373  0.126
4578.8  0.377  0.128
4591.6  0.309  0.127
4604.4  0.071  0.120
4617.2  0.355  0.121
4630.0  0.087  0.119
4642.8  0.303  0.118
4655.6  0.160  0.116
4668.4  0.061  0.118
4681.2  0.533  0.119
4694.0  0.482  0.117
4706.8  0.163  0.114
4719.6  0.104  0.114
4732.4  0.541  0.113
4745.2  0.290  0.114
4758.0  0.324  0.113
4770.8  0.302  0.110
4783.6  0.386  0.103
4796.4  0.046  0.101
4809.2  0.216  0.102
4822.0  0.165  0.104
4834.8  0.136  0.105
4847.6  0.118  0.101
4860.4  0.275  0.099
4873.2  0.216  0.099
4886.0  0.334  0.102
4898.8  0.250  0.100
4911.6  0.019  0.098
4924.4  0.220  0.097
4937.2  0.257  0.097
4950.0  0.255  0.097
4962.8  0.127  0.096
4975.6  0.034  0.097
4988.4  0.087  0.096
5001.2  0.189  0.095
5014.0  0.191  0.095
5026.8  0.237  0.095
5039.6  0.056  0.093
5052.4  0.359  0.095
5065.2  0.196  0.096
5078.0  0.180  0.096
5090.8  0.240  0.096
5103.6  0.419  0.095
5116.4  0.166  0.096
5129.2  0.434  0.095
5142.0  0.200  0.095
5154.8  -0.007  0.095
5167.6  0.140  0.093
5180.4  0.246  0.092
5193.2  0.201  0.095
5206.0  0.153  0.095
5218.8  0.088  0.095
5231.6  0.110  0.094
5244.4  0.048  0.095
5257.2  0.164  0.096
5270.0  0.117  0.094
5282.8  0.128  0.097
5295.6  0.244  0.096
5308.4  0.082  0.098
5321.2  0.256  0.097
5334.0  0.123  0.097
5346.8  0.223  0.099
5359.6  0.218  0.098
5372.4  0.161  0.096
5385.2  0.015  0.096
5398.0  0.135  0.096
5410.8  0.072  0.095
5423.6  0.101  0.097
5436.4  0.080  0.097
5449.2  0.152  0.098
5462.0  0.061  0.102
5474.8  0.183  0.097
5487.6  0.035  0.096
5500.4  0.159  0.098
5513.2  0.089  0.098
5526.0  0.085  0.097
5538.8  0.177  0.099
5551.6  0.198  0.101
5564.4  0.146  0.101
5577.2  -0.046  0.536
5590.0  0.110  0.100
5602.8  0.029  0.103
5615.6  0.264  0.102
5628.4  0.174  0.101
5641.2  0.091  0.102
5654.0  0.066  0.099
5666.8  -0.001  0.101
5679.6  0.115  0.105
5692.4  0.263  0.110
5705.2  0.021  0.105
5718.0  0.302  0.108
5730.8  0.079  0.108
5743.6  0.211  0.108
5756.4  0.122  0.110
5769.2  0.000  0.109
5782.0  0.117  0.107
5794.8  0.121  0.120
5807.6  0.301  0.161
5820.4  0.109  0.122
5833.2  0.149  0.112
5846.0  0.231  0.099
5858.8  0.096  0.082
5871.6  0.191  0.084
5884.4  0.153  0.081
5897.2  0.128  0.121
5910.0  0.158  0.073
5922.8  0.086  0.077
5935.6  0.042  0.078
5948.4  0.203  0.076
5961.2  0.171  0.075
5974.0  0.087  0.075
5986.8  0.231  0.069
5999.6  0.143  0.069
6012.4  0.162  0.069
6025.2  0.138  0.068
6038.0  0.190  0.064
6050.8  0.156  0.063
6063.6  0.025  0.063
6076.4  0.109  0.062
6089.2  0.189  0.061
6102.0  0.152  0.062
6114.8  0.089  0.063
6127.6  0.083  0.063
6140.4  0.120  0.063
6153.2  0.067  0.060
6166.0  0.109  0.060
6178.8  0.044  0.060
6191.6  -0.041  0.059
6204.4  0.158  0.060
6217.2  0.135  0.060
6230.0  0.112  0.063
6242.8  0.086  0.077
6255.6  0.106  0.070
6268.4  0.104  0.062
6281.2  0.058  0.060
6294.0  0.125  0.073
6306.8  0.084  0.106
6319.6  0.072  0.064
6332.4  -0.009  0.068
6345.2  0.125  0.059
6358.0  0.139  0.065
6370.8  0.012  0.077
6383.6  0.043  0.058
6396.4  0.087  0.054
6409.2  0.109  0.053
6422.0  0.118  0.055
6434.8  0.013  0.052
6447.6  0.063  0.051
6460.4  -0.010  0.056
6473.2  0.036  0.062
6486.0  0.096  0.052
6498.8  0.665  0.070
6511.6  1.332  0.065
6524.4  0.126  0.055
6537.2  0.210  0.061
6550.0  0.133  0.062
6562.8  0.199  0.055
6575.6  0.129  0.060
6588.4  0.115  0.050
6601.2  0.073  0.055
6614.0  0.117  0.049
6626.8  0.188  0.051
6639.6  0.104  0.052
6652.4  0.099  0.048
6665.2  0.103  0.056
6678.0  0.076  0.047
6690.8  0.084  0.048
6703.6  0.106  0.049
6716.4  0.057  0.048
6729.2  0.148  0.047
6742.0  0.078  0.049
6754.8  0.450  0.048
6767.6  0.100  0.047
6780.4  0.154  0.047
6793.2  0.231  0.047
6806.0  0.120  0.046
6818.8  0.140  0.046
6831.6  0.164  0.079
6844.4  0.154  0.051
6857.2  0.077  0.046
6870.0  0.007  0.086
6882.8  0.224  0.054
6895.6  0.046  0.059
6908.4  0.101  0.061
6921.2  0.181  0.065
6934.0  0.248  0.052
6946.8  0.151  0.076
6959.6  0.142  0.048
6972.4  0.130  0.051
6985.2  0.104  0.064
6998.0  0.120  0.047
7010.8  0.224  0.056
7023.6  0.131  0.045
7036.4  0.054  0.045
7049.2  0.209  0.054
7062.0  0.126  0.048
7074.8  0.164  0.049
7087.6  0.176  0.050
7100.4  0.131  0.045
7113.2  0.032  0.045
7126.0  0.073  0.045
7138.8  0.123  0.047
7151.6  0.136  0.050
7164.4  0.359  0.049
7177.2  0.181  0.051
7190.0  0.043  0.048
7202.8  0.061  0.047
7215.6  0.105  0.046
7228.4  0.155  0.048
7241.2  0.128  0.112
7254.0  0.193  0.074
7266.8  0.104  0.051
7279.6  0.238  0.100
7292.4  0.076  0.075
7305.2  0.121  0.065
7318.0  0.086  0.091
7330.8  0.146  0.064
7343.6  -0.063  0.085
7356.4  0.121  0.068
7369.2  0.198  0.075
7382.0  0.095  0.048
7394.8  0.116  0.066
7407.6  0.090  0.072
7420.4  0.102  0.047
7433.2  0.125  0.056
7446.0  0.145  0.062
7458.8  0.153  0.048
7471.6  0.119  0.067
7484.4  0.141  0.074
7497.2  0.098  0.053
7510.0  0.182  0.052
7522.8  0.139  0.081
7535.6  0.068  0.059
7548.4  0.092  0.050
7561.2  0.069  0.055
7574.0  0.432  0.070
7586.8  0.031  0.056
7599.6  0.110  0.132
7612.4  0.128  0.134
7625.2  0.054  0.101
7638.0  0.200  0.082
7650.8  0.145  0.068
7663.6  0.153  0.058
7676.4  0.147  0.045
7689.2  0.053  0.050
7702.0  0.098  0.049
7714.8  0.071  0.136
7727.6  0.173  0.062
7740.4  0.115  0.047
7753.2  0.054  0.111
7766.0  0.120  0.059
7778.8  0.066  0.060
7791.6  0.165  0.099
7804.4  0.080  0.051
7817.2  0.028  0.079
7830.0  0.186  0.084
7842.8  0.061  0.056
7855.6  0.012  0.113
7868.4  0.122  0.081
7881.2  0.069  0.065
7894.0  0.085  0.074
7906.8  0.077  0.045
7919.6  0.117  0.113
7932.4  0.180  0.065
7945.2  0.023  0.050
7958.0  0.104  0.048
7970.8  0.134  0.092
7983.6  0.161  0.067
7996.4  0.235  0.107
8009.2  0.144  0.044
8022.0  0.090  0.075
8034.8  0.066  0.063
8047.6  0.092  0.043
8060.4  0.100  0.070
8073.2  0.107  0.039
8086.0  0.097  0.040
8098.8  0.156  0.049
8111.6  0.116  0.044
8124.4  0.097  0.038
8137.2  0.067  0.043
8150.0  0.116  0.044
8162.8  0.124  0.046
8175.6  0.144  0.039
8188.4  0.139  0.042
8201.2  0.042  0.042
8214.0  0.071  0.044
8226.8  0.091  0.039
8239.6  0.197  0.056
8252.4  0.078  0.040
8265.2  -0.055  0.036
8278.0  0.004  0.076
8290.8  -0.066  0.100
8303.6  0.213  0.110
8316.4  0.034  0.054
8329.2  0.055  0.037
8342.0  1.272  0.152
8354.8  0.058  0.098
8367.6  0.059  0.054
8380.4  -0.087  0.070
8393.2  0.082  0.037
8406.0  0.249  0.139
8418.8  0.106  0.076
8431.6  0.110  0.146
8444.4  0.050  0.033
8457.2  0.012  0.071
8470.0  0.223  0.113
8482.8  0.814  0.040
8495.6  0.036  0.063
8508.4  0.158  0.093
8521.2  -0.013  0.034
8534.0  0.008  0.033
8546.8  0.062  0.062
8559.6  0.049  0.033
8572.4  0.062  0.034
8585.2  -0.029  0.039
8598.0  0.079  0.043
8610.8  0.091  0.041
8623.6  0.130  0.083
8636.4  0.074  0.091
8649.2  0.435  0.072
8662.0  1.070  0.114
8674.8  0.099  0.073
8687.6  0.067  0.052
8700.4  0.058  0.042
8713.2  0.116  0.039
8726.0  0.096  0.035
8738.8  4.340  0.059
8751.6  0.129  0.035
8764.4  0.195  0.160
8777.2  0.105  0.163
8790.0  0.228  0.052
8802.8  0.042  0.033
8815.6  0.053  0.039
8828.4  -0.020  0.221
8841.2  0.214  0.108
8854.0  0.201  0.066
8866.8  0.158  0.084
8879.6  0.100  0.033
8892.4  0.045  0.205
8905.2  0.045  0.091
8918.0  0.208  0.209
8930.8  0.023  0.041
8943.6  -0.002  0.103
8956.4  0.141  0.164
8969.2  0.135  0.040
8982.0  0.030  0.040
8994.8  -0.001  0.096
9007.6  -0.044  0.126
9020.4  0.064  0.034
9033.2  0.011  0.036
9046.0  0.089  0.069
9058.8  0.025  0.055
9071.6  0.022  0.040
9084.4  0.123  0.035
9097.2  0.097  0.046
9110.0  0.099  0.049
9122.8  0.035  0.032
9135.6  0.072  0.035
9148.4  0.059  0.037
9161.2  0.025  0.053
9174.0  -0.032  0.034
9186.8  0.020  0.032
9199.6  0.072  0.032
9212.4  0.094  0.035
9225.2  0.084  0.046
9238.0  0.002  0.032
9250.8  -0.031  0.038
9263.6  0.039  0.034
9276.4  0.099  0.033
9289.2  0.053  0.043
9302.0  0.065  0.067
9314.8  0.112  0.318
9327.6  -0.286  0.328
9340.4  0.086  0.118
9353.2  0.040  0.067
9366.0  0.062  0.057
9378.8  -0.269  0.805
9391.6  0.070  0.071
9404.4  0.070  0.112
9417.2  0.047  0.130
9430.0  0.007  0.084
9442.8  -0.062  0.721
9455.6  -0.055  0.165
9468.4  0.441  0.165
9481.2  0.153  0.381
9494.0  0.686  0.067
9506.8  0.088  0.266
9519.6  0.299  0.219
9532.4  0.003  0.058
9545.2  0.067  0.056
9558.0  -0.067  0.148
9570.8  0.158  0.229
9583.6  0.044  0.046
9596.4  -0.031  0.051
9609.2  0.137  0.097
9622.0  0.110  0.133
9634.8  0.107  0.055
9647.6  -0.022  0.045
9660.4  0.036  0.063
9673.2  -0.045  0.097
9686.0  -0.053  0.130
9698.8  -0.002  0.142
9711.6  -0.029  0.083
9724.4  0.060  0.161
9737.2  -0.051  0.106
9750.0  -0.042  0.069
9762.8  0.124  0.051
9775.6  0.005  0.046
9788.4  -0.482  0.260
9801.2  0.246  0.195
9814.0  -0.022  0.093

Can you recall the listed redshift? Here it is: 0.75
